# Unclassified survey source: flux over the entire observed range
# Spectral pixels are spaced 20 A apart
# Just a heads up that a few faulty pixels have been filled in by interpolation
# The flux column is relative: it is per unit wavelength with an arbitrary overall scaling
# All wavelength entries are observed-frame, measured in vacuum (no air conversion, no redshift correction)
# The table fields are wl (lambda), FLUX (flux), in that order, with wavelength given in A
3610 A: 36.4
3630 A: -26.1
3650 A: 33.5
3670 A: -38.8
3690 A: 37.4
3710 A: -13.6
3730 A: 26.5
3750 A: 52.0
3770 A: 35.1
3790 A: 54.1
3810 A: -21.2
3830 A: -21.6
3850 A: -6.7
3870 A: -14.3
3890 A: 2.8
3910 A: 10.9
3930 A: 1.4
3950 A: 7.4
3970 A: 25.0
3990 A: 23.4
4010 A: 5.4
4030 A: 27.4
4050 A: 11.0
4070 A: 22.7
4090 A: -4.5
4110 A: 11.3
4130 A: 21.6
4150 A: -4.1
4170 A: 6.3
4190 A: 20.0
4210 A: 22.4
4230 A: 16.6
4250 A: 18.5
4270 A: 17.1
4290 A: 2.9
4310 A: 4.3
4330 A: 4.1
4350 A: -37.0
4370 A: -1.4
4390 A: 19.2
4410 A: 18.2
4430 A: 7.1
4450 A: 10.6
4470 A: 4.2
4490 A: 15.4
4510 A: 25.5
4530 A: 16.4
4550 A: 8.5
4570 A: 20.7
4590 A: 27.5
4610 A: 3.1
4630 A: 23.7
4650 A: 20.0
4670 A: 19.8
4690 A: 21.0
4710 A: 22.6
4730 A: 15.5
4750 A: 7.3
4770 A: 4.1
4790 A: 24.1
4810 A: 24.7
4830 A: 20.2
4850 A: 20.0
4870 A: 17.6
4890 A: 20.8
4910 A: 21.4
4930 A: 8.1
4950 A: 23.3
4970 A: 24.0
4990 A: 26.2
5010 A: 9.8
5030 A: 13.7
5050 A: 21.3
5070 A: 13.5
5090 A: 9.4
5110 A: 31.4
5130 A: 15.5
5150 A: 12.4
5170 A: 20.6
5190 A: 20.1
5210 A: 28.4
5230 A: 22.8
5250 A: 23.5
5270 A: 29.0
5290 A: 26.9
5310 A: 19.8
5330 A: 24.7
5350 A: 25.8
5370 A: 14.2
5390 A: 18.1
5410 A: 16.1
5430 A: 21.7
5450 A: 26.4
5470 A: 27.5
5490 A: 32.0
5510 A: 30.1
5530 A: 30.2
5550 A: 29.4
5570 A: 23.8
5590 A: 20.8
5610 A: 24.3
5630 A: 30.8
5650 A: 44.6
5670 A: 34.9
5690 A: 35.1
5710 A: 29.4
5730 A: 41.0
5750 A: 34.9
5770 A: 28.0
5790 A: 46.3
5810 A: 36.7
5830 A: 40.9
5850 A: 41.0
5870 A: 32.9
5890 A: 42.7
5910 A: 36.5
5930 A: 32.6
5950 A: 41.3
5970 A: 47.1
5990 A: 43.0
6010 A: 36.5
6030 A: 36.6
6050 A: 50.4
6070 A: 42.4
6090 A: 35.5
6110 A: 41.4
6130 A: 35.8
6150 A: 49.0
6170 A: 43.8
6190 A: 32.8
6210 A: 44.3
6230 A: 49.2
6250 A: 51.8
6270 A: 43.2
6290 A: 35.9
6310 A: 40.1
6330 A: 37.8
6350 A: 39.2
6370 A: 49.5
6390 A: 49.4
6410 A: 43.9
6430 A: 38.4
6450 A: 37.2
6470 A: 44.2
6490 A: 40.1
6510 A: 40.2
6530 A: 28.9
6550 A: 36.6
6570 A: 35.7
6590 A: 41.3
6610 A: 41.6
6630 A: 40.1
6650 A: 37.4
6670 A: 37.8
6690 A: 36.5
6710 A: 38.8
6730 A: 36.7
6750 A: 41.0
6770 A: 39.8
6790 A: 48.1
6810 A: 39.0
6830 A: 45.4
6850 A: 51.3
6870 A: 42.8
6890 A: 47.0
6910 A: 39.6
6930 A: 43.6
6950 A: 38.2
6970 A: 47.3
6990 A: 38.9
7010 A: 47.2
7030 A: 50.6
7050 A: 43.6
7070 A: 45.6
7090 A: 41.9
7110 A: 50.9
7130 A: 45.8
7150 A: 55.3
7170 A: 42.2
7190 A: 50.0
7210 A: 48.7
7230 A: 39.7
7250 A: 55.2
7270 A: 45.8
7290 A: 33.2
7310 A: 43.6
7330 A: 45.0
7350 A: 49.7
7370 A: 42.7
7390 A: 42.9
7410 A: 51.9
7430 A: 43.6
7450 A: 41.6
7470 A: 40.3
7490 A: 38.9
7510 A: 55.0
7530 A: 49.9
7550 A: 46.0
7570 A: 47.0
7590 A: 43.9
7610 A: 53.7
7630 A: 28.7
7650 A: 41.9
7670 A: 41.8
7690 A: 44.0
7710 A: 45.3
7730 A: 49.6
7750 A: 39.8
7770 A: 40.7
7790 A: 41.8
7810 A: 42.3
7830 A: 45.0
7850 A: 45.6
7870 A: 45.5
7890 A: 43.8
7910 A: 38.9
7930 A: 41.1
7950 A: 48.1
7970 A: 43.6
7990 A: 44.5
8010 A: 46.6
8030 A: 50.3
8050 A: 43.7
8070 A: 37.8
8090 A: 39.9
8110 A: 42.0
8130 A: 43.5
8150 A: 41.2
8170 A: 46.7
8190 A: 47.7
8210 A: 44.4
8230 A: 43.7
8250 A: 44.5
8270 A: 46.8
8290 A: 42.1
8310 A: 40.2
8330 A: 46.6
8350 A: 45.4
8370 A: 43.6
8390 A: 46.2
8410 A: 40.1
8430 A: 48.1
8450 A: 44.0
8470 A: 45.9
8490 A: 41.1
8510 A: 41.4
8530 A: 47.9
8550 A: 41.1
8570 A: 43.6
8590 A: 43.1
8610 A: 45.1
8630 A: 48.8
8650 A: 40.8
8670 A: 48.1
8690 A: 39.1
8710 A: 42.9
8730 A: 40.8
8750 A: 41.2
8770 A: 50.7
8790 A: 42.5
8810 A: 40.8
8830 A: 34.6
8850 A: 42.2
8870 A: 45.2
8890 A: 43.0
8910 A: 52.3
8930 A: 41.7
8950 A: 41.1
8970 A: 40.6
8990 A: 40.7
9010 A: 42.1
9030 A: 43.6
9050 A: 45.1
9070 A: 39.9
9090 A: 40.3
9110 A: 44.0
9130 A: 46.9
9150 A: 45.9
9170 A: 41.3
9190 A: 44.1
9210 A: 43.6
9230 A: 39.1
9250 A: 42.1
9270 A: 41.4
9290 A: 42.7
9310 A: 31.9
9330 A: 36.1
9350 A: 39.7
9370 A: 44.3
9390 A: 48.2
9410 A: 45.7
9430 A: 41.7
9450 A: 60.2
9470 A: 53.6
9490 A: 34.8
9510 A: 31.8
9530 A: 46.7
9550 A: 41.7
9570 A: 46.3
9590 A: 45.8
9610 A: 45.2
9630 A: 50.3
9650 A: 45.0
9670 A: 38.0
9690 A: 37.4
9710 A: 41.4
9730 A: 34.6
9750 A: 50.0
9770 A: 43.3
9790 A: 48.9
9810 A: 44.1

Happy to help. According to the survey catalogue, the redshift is 0.294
